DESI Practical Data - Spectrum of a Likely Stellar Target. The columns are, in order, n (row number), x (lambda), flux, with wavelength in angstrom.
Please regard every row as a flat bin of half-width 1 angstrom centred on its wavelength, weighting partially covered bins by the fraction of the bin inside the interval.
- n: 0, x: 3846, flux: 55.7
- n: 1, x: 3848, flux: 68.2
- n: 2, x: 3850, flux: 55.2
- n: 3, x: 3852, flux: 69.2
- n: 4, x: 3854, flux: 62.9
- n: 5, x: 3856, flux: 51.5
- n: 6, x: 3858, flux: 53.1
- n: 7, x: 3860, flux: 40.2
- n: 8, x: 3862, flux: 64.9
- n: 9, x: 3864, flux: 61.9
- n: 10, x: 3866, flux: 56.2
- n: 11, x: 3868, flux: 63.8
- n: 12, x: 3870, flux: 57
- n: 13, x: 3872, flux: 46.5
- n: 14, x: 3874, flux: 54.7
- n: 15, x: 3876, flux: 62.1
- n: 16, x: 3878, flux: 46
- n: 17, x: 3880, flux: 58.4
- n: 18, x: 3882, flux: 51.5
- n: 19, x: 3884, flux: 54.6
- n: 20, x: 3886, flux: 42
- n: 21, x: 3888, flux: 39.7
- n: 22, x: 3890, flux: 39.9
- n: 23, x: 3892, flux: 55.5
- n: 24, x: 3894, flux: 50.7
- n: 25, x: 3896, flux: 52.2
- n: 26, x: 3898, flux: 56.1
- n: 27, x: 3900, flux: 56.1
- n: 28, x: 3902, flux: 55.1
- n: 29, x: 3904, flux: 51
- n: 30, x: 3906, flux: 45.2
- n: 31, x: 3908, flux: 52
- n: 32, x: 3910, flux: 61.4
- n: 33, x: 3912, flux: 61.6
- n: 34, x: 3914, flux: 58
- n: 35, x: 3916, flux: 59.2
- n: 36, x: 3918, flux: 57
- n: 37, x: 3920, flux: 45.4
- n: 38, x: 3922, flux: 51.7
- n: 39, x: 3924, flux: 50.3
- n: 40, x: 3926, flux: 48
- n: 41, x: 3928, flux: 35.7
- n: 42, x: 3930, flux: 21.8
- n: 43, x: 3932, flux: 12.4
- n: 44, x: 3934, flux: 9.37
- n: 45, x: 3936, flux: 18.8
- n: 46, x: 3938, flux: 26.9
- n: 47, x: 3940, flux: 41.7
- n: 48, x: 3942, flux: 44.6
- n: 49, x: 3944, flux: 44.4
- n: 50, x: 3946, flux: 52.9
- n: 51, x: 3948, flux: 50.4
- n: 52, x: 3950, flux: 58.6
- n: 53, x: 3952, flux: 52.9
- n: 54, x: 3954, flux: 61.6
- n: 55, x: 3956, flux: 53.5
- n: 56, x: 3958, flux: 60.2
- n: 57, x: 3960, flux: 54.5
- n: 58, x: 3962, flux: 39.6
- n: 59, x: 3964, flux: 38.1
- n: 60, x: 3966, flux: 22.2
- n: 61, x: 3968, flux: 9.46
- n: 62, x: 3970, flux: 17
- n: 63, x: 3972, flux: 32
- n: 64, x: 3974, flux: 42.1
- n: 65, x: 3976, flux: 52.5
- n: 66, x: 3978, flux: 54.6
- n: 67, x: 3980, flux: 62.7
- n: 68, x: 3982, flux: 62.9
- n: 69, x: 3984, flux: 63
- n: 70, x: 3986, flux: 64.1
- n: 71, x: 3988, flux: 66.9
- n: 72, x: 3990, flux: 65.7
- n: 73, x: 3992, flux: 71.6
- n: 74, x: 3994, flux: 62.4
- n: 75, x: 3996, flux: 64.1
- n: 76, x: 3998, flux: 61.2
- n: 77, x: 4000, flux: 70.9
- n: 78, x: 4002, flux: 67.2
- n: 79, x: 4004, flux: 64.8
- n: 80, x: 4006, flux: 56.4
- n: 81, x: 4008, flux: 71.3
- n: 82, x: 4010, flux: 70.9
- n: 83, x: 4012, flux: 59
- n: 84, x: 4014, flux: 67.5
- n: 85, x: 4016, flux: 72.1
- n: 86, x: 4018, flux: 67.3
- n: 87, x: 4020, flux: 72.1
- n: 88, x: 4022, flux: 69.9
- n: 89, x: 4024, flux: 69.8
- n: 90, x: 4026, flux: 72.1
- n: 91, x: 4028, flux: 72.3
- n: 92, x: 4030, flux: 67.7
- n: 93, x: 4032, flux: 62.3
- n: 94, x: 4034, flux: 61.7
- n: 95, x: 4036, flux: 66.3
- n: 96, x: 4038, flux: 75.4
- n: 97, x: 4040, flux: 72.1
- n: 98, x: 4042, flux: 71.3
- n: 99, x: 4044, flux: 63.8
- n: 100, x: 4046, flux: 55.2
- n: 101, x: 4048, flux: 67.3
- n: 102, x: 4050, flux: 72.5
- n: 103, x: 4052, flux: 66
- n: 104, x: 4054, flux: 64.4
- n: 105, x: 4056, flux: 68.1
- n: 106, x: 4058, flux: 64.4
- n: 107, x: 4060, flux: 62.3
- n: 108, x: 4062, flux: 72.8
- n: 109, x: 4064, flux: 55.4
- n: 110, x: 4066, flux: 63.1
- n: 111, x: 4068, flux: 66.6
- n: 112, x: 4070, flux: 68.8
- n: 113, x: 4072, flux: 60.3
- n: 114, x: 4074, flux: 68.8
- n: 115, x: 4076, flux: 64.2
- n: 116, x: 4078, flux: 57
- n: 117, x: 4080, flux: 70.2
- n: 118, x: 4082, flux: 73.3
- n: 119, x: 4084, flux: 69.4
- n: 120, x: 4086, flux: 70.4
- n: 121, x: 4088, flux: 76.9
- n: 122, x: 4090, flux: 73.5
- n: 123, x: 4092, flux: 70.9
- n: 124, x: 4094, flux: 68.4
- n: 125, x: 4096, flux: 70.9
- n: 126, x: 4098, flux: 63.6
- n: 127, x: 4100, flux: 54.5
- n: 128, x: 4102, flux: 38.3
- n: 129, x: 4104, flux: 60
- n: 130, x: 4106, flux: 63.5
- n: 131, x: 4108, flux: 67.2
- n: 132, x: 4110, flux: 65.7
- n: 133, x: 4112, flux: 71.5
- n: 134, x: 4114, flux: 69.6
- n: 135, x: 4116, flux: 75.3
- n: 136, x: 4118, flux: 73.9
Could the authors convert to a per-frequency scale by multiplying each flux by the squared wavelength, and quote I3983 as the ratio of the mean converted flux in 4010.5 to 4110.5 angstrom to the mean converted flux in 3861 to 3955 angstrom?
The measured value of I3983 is 1.47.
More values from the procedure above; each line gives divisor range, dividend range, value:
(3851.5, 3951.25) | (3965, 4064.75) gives 1.34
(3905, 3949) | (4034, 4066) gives 1.63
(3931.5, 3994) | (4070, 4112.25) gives 1.52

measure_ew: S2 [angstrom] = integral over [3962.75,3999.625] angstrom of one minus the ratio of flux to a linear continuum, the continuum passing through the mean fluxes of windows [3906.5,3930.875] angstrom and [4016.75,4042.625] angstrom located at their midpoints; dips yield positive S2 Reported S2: 6.29 angstrom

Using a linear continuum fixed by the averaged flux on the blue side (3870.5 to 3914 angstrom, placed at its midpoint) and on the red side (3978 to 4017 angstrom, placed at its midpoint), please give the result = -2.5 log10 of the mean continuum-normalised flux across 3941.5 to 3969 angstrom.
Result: 0.29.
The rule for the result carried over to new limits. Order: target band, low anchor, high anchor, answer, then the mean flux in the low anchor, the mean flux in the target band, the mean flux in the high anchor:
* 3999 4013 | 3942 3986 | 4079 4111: -0.229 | 47.3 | 65.8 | 66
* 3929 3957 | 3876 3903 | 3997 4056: 0.418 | 51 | 39.3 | 67.3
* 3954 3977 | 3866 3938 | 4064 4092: 0.361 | 47.8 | 39.3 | 67.5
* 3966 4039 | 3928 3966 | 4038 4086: -0.142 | 40.6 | 60.8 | 66.3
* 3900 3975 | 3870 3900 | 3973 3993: 0.276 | 51.1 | 43.3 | 60.6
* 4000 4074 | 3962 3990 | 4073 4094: -0.139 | 45.7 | 66.8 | 69.4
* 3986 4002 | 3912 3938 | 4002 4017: -0.084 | 39.4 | 66.1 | 66.1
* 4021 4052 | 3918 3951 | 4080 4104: -0.199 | 38.9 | 67.9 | 66.3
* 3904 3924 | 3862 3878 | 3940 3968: -0.047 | 57.2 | 54.2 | 47.1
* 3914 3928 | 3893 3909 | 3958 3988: -0.018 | 52.3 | 51.2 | 45.2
